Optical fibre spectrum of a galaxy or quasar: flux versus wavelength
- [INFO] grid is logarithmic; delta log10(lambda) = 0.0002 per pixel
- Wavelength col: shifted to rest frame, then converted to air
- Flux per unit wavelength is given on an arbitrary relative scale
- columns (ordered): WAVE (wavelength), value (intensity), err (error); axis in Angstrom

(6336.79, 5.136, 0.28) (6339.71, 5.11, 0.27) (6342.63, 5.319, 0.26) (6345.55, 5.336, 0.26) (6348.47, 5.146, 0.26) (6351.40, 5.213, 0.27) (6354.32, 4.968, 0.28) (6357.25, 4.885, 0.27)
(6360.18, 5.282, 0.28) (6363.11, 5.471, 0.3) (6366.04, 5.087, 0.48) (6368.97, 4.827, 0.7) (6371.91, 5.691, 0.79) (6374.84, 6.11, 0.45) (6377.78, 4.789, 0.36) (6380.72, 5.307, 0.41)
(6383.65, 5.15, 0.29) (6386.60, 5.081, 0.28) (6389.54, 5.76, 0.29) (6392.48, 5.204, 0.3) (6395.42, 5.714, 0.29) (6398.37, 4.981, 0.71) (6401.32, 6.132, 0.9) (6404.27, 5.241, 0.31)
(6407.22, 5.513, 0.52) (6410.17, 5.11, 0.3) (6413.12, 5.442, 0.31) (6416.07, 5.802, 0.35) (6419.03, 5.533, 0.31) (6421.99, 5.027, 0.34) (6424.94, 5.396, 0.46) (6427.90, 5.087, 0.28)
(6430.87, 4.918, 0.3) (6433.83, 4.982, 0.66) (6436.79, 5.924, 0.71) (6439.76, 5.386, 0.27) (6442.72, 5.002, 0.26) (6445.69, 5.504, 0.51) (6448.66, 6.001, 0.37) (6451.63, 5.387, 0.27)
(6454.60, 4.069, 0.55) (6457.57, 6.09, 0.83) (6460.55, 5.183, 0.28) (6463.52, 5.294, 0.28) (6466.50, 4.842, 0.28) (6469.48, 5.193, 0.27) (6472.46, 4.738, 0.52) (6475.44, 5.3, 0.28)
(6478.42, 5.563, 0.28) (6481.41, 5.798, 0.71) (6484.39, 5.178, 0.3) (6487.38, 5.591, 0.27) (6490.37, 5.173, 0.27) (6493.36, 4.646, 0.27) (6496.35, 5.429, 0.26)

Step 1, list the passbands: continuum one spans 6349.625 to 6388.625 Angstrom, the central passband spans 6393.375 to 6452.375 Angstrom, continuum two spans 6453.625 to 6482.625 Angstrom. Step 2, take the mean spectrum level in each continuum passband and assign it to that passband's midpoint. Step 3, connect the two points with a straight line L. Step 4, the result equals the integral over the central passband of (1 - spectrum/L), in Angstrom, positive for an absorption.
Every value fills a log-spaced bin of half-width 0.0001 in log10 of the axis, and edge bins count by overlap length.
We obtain -2.02 Angstrom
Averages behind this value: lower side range 5.23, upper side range 5.22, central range 5.4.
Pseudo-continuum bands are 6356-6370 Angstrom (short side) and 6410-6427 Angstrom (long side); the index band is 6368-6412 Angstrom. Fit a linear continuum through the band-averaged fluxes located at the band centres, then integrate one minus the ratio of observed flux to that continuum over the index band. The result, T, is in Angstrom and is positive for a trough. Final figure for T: -1.0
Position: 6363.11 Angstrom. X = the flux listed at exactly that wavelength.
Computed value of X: 5.471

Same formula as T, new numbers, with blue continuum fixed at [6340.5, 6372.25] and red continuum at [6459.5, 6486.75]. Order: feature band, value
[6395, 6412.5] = -0.75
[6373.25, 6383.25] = -0.36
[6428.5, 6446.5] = -0.15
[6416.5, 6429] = -0.22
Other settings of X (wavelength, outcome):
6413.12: 5.442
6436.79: 5.924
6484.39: 5.178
